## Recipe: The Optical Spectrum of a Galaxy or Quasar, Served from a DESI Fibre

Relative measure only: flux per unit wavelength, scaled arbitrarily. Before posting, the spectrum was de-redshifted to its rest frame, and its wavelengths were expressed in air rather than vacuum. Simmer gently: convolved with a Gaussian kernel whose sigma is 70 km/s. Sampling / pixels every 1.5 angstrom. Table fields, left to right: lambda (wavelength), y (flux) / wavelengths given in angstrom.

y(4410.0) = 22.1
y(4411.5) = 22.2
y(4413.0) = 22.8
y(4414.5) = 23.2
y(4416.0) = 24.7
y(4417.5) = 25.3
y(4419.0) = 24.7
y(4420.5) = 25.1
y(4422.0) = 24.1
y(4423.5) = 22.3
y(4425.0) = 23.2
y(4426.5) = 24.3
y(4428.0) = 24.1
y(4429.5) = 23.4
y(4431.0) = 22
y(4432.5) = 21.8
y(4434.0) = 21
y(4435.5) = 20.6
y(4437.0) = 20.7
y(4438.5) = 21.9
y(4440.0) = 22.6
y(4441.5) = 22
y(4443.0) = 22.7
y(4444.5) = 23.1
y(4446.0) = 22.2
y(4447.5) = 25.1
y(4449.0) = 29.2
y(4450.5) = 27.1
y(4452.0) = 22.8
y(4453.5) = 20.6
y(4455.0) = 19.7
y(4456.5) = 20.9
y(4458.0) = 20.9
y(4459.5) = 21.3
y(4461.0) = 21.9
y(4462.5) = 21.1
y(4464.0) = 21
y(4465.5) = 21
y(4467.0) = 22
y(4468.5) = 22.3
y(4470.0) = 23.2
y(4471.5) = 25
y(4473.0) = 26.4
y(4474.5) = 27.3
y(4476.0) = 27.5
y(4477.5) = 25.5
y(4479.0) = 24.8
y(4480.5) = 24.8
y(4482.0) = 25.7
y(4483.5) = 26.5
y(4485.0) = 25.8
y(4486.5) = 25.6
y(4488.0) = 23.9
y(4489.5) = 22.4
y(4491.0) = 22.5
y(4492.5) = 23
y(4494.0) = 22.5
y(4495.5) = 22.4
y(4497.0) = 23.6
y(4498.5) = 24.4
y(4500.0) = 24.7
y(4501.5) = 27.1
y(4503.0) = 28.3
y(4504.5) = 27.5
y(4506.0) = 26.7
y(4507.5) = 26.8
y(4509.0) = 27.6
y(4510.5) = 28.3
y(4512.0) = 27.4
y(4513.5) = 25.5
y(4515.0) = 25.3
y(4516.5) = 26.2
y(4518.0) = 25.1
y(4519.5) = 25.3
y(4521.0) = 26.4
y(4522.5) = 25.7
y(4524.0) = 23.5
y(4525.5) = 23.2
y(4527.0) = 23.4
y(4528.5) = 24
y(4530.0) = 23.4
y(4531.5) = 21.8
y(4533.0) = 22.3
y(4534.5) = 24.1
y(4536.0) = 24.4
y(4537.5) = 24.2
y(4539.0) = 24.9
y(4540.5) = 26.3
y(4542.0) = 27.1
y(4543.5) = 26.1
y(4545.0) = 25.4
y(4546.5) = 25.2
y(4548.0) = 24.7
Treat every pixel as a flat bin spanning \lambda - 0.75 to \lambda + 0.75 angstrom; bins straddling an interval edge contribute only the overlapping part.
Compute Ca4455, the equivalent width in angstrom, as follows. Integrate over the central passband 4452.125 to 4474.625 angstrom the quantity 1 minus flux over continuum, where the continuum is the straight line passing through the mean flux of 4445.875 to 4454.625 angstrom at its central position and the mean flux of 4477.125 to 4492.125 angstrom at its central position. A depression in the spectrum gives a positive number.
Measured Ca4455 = 2.2 angstrom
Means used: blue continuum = 24.5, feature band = 22.2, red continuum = 24.7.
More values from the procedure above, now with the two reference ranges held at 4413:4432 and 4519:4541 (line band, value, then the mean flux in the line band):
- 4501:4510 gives -1.2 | 27.4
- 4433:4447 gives 1.1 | 21.9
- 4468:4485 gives -1.0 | 25.4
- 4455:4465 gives 1.2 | 21.1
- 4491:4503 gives 0.0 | 24.1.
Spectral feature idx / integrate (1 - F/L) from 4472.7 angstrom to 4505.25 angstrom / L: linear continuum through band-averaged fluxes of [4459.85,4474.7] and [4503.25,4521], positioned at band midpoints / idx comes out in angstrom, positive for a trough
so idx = -0.6 angstrom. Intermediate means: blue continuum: 22.9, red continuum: 26.6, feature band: 25.1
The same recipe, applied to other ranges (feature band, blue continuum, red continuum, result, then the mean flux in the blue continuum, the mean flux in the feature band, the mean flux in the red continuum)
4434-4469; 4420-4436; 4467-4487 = 2.6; 22.9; 22.3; 25.3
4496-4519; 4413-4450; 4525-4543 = -2.2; 23.3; 26.2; 24.1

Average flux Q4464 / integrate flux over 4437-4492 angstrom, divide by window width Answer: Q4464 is 23.5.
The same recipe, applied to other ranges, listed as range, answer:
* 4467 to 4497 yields 24.5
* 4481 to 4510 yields 25.1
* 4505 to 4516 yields 26.8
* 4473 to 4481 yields 26.1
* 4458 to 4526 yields 24.7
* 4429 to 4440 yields 21.7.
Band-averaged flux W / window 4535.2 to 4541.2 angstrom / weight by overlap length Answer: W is 24.9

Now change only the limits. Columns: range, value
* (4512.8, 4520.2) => 25.5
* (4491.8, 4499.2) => 23.2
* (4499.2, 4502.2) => 25.9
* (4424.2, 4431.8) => 23.4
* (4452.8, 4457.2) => 20.4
